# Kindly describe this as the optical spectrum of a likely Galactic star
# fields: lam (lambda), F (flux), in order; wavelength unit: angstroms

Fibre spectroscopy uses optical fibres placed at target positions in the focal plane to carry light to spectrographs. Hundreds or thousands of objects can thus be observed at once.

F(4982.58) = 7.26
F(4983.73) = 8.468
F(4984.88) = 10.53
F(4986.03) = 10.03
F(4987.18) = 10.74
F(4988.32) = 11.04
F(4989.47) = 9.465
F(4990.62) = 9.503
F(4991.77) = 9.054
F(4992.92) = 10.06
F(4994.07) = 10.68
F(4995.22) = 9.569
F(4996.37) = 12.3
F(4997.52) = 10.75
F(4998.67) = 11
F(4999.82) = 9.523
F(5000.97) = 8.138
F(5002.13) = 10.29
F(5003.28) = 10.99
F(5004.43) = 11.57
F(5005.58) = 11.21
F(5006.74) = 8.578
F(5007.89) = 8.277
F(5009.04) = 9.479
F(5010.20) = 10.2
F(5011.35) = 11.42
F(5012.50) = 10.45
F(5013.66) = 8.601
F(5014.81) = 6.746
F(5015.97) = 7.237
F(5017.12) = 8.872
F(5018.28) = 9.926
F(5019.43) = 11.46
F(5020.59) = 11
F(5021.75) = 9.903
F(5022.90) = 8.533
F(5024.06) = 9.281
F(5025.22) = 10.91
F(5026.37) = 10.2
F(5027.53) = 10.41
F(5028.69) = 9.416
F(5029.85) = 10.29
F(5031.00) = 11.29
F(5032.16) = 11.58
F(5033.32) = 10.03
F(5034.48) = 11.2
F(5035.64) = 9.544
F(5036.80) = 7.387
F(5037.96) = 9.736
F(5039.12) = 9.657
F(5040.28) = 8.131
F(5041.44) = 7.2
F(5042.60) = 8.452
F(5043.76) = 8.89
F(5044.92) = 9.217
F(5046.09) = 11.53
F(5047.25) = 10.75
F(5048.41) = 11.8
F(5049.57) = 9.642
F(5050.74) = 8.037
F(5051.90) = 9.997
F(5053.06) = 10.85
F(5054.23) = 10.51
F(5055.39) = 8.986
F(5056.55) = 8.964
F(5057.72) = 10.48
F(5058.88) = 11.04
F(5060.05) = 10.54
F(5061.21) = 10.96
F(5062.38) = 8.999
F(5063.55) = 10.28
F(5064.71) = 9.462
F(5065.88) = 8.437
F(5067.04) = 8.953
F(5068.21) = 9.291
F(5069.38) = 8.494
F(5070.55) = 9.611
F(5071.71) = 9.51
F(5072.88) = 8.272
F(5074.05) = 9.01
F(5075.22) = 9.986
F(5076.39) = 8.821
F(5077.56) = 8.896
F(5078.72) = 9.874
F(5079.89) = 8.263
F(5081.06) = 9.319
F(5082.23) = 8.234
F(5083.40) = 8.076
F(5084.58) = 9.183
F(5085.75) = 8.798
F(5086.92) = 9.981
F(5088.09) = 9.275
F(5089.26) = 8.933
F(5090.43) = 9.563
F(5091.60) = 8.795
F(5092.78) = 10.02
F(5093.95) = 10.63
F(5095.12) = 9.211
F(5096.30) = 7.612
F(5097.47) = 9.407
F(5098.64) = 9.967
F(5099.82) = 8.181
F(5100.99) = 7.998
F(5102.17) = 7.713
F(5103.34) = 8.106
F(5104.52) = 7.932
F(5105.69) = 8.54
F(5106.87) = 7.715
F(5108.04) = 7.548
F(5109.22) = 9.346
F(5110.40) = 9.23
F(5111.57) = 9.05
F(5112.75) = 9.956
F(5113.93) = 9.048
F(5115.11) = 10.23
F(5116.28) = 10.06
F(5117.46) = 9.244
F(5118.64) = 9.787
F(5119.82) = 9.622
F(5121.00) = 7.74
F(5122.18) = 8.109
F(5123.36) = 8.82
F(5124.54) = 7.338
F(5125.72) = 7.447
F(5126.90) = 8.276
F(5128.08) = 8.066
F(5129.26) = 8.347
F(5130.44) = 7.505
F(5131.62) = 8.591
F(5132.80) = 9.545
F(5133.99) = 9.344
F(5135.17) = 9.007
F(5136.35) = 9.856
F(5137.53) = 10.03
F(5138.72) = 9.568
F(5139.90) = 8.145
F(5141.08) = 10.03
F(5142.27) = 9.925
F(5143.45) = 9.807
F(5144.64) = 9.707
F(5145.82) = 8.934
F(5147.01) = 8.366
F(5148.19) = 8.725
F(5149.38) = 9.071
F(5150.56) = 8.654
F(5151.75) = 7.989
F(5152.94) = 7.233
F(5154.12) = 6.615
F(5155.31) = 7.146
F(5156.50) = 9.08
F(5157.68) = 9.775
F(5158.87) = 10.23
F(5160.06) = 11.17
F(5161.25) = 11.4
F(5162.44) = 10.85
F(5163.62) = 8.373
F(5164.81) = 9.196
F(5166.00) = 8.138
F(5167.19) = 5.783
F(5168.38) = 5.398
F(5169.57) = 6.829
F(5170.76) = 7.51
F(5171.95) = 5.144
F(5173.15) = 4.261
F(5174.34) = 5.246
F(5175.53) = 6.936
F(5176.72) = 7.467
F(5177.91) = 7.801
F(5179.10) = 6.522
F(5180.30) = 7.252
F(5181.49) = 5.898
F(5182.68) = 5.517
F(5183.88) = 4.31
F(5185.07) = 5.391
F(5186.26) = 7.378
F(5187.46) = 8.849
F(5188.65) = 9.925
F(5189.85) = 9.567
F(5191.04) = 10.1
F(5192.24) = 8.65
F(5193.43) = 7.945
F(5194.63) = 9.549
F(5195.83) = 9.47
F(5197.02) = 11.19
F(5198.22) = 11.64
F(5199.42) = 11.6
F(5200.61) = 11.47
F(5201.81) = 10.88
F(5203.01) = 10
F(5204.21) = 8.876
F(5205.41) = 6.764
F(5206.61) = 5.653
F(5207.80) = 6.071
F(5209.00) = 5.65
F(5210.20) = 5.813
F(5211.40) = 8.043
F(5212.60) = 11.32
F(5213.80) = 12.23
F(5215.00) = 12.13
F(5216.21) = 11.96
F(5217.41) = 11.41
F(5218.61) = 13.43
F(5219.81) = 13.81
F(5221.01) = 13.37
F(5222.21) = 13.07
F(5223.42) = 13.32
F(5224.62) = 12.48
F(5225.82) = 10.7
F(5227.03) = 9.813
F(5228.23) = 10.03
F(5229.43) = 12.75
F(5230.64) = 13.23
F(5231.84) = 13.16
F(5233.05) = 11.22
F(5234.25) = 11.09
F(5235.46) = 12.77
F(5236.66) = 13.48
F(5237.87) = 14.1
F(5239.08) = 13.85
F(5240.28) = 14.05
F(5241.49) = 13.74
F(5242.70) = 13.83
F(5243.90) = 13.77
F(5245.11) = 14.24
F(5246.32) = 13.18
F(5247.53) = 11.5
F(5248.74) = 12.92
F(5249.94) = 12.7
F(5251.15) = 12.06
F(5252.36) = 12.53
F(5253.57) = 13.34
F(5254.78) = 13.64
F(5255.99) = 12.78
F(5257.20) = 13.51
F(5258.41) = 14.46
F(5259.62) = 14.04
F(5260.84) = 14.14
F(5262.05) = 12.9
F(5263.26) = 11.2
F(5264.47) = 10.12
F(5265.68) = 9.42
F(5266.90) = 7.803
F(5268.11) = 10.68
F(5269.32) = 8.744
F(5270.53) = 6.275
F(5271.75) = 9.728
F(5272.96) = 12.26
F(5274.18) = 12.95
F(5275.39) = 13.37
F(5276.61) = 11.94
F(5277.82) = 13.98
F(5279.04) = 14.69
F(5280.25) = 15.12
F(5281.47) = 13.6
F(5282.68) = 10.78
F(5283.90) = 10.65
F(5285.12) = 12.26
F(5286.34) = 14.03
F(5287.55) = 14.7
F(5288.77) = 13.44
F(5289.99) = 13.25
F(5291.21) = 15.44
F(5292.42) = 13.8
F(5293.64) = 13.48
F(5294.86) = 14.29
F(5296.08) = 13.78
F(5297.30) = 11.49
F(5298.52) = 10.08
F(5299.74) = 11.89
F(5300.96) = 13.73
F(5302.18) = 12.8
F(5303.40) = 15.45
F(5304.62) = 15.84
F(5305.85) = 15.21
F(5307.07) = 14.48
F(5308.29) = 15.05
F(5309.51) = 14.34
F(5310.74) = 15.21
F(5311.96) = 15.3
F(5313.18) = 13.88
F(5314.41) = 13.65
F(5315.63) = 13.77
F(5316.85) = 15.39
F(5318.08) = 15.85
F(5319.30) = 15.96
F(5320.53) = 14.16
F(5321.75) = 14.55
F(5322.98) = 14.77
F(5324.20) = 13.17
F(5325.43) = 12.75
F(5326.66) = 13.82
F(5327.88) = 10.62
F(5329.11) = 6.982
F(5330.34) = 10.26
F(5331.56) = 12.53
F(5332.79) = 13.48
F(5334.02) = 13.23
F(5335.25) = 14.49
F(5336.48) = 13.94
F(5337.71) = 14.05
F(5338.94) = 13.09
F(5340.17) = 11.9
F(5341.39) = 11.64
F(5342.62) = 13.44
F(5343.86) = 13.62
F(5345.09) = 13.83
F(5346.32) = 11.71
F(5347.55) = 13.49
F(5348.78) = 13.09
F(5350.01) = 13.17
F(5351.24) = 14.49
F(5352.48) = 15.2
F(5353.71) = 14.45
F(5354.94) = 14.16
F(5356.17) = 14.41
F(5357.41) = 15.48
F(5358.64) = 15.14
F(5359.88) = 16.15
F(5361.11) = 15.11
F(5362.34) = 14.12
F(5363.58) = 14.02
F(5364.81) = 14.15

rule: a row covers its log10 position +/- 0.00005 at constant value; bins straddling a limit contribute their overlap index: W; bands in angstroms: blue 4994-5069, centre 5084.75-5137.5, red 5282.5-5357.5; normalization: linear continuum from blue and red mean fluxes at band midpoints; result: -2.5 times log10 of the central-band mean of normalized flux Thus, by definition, 0.218 mag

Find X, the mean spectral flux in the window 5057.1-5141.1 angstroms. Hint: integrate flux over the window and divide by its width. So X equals 9.04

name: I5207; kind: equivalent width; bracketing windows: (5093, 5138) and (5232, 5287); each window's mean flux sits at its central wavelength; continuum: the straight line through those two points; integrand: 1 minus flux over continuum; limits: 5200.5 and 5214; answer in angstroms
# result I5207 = 3.4 angstroms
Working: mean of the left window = 8.8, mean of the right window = 12.4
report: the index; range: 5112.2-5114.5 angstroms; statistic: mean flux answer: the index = 9.49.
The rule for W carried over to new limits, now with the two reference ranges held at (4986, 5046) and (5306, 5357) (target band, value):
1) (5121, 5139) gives 0.284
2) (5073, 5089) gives 0.173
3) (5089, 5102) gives 0.185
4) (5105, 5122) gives 0.210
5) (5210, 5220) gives 0.092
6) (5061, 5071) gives 0.120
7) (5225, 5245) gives -0.016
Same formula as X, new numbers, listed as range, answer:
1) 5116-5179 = 8.41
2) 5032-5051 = 9.55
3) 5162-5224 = 8.75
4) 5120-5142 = 8.69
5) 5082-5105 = 8.89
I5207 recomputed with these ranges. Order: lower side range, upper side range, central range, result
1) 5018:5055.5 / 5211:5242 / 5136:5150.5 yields 2.5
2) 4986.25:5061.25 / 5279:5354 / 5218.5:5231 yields 0.1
